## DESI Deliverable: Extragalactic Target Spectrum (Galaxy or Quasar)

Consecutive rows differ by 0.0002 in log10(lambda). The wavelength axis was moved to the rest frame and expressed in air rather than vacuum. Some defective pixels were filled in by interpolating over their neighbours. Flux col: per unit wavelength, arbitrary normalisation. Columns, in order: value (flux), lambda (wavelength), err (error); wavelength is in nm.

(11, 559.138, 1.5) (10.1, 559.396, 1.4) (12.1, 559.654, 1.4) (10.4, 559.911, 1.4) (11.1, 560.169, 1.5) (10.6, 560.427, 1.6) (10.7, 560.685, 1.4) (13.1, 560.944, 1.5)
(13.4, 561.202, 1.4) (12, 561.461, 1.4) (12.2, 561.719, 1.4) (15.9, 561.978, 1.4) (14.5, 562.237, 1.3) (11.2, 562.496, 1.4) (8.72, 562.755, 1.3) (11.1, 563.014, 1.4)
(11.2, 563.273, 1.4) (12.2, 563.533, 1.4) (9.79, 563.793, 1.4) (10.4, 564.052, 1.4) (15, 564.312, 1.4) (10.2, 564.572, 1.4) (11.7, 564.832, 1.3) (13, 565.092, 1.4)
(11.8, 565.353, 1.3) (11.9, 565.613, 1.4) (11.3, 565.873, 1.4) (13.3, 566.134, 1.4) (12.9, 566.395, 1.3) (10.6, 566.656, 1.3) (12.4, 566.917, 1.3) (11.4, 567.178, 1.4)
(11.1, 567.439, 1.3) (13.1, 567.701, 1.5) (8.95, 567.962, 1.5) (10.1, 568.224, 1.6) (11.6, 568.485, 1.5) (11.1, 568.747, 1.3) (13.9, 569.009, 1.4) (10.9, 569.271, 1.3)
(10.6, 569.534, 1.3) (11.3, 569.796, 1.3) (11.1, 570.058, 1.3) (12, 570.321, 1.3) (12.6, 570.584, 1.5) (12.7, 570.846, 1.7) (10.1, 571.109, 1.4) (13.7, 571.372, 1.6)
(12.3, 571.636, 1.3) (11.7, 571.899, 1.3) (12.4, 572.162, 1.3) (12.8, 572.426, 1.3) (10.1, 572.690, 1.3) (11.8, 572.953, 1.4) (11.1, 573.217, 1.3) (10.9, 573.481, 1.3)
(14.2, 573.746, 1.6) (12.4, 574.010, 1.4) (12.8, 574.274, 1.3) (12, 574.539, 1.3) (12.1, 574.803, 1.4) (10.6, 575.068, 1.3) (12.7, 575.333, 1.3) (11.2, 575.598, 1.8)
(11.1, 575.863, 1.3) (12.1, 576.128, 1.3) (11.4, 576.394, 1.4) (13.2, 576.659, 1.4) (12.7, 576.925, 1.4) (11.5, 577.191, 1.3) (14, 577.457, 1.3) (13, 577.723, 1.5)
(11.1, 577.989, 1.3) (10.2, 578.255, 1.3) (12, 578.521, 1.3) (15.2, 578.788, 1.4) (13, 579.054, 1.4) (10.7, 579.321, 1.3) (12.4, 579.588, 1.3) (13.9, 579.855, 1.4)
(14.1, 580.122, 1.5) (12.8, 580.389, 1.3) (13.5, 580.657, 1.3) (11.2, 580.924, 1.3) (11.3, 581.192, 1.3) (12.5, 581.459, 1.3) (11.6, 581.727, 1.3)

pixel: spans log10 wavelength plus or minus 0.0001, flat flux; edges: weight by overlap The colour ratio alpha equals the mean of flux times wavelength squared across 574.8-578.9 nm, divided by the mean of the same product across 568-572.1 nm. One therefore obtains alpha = 1.1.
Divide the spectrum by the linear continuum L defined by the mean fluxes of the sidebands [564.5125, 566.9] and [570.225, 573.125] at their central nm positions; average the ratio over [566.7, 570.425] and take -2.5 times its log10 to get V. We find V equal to 0.055 mag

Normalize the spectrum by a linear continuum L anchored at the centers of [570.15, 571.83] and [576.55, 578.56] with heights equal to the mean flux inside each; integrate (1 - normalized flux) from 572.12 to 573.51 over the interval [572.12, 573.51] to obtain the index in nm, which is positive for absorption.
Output 0.08 nm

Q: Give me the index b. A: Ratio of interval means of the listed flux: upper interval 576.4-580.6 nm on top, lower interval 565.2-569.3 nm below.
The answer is 1.08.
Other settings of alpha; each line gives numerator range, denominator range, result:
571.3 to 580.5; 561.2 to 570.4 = 1.08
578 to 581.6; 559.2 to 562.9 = 1.13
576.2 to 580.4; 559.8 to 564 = 1.13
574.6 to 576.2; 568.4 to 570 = 1.03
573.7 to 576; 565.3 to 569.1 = 1.06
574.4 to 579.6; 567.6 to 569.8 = 1.11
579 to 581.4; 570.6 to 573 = 1.08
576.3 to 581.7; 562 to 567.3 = 1.11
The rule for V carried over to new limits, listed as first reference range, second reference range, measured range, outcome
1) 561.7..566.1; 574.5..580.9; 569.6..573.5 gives 0.03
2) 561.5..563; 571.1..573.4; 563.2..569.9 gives 0.05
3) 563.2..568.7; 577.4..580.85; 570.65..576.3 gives 0.03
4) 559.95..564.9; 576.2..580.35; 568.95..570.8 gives 0.04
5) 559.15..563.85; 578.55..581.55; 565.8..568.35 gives 0.05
